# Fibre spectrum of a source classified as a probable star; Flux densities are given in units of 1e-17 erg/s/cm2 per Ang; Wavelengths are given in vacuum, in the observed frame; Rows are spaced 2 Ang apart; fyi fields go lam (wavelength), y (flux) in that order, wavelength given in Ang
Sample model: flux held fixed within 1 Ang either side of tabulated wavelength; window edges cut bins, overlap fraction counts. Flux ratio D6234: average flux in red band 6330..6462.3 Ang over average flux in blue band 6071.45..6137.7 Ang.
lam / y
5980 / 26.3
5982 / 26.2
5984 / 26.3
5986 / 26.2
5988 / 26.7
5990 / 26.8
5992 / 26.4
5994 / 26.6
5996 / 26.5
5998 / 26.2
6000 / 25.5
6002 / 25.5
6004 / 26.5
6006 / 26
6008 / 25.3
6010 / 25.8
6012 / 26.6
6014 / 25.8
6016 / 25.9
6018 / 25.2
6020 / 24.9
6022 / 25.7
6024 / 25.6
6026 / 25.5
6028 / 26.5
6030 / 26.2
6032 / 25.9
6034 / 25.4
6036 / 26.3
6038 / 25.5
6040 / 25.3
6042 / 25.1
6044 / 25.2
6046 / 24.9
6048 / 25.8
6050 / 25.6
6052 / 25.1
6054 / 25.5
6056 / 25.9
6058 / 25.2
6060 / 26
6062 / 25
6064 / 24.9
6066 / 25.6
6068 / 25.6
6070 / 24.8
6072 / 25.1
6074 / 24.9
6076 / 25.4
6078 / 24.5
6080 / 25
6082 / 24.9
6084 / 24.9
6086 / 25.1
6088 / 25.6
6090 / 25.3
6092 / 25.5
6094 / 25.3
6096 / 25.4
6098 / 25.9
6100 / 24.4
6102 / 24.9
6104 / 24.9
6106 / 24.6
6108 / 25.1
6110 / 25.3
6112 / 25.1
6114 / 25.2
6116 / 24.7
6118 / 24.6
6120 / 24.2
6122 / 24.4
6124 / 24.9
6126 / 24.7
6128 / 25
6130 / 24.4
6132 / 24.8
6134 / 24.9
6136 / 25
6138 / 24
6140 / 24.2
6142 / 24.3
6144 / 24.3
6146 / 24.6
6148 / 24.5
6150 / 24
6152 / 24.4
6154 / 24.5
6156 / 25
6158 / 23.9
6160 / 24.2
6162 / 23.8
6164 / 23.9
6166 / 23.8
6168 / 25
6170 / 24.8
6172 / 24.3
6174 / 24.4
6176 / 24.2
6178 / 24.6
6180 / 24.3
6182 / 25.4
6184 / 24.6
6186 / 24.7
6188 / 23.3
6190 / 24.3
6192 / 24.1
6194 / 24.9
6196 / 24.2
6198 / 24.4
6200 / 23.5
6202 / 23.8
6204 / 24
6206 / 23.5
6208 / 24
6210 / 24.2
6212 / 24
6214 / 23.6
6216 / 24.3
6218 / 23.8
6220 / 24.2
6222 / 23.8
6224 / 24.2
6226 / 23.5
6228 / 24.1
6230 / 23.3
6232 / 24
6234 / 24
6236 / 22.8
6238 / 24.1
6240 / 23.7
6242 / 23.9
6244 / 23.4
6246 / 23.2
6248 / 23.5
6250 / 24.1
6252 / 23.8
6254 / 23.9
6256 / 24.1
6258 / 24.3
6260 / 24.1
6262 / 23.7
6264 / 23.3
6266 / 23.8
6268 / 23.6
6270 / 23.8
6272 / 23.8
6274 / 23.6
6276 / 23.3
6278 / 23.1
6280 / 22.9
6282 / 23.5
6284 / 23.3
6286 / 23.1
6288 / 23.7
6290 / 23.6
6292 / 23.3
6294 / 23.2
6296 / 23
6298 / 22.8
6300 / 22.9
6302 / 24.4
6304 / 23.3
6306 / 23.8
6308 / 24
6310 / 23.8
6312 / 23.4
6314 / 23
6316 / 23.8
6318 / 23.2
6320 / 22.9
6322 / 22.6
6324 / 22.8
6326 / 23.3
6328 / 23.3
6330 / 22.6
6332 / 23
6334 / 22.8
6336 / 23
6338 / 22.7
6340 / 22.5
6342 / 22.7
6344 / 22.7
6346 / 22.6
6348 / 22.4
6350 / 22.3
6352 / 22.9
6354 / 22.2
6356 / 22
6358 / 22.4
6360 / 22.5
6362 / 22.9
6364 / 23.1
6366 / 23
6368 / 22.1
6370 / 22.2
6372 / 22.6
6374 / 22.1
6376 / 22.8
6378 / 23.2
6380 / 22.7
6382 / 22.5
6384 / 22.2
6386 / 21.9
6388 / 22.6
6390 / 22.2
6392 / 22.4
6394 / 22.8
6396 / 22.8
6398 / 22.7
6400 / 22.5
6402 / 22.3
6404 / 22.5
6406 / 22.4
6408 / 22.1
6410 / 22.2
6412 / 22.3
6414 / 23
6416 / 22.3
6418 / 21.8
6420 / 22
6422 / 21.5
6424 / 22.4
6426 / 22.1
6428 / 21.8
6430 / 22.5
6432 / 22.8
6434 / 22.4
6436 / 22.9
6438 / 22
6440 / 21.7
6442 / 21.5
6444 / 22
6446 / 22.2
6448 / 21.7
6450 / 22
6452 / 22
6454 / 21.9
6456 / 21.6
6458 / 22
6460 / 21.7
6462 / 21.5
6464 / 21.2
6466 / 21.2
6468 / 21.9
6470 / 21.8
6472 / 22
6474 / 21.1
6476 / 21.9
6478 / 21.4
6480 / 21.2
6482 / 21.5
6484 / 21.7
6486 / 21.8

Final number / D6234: 0.9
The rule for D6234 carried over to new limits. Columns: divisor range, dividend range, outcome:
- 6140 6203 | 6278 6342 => 0.95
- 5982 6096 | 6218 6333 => 0.92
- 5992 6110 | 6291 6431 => 0.89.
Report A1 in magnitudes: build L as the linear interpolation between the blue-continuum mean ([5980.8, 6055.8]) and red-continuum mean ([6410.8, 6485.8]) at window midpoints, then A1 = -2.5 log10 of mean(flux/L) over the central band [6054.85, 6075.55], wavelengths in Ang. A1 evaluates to 0.00 mag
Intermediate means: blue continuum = 25.8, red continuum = 21.9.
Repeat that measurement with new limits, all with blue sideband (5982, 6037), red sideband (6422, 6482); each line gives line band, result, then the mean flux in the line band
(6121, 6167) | 0.01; 24.4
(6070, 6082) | 0.02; 25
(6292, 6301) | 0.01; 23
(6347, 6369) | 0.01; 22.5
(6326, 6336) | 0.00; 23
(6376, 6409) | 0.00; 22.5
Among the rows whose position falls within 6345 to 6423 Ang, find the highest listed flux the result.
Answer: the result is 23.2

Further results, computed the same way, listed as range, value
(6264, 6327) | 24.4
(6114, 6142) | 25.2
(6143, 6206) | 25.4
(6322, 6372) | 23.3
